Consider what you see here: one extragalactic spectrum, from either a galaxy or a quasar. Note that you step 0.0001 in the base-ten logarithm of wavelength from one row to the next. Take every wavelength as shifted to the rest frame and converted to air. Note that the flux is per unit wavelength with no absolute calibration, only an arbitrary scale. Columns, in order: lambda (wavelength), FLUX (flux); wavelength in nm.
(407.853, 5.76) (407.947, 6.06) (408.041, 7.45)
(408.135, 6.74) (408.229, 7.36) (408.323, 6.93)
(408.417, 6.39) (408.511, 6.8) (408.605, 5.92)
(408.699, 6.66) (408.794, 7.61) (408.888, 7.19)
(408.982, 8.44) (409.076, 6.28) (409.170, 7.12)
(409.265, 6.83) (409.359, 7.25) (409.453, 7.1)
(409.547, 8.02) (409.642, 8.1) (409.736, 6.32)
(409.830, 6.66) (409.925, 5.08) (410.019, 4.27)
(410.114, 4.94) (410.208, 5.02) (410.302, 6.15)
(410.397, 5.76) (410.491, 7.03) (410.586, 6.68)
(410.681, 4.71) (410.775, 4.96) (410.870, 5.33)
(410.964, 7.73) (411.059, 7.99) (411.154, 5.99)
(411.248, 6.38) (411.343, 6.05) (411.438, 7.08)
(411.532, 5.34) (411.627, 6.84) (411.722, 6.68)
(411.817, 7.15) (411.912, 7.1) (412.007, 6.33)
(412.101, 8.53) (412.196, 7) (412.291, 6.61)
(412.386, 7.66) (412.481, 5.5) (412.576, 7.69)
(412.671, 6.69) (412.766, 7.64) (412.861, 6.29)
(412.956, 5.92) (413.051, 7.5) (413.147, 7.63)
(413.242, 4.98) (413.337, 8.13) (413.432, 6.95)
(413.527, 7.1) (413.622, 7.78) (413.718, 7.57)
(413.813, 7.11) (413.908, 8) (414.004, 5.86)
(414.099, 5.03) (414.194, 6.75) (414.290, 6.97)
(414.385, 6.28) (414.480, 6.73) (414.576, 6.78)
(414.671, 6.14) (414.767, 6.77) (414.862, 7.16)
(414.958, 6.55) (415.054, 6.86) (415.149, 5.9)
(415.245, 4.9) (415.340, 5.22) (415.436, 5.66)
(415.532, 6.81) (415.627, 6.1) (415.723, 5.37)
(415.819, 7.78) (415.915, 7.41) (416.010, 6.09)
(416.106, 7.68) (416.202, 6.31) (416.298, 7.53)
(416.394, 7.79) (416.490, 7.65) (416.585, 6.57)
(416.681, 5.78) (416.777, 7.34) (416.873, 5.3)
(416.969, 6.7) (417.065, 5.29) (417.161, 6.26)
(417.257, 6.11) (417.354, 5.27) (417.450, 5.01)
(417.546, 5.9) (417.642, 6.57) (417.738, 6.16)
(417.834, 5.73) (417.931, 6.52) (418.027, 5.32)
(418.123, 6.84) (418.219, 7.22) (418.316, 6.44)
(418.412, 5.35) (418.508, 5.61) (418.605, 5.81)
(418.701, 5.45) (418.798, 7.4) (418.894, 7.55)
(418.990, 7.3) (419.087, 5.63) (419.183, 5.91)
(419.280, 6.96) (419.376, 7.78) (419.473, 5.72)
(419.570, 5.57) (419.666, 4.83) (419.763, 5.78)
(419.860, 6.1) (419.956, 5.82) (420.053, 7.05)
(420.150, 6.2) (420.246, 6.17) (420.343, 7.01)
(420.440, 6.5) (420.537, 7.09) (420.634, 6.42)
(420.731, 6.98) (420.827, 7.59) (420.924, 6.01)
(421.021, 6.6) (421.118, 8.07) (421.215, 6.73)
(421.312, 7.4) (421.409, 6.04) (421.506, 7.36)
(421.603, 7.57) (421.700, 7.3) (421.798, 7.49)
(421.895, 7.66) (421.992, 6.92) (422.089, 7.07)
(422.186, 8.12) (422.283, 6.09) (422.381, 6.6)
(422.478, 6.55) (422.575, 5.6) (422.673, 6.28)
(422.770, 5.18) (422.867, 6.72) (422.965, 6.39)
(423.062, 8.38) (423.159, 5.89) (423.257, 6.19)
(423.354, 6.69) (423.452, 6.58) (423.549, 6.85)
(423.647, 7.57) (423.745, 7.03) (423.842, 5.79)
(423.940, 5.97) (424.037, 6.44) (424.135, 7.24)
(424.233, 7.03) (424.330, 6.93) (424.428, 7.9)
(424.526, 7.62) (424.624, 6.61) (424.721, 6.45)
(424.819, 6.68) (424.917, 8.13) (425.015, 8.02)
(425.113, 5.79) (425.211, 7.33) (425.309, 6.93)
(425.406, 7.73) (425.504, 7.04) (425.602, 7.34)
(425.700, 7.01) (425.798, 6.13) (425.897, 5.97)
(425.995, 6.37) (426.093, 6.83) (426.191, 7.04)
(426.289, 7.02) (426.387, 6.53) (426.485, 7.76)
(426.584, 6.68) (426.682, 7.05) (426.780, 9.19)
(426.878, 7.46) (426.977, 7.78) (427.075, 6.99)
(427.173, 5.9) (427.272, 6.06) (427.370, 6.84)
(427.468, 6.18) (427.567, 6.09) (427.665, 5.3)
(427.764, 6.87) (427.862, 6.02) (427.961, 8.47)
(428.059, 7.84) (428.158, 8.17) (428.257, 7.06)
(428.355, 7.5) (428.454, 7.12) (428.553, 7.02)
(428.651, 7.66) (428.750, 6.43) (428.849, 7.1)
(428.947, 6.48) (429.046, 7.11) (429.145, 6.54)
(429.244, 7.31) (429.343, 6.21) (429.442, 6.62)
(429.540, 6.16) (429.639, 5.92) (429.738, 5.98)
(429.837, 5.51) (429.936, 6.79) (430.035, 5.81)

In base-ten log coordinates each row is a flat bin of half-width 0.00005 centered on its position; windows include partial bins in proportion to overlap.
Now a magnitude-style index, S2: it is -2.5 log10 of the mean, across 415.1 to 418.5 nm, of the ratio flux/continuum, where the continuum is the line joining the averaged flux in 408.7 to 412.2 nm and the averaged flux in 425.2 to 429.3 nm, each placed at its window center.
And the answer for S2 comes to 0.074 mag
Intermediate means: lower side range 6.56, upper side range 6.98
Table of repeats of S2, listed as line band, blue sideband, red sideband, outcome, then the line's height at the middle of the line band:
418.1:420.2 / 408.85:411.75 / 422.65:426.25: 0.065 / 6.67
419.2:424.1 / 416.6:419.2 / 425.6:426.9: -0.020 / 6.53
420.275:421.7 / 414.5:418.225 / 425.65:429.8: -0.064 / 6.56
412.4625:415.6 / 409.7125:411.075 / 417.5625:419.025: -0.097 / 6.08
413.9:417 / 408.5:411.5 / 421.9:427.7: 0.014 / 6.6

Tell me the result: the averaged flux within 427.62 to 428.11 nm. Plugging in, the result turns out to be 6.91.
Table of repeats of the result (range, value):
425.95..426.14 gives 6.61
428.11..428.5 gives 7.46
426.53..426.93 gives 7.58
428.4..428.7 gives 7.27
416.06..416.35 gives 7.17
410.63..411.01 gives 5.69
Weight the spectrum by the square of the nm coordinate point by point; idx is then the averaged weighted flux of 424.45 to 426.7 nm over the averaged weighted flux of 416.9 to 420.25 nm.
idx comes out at 1.2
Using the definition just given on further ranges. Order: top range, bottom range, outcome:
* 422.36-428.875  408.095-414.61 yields 1.10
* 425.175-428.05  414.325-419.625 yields 1.14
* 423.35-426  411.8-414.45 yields 1.06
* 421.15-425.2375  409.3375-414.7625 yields 1.09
